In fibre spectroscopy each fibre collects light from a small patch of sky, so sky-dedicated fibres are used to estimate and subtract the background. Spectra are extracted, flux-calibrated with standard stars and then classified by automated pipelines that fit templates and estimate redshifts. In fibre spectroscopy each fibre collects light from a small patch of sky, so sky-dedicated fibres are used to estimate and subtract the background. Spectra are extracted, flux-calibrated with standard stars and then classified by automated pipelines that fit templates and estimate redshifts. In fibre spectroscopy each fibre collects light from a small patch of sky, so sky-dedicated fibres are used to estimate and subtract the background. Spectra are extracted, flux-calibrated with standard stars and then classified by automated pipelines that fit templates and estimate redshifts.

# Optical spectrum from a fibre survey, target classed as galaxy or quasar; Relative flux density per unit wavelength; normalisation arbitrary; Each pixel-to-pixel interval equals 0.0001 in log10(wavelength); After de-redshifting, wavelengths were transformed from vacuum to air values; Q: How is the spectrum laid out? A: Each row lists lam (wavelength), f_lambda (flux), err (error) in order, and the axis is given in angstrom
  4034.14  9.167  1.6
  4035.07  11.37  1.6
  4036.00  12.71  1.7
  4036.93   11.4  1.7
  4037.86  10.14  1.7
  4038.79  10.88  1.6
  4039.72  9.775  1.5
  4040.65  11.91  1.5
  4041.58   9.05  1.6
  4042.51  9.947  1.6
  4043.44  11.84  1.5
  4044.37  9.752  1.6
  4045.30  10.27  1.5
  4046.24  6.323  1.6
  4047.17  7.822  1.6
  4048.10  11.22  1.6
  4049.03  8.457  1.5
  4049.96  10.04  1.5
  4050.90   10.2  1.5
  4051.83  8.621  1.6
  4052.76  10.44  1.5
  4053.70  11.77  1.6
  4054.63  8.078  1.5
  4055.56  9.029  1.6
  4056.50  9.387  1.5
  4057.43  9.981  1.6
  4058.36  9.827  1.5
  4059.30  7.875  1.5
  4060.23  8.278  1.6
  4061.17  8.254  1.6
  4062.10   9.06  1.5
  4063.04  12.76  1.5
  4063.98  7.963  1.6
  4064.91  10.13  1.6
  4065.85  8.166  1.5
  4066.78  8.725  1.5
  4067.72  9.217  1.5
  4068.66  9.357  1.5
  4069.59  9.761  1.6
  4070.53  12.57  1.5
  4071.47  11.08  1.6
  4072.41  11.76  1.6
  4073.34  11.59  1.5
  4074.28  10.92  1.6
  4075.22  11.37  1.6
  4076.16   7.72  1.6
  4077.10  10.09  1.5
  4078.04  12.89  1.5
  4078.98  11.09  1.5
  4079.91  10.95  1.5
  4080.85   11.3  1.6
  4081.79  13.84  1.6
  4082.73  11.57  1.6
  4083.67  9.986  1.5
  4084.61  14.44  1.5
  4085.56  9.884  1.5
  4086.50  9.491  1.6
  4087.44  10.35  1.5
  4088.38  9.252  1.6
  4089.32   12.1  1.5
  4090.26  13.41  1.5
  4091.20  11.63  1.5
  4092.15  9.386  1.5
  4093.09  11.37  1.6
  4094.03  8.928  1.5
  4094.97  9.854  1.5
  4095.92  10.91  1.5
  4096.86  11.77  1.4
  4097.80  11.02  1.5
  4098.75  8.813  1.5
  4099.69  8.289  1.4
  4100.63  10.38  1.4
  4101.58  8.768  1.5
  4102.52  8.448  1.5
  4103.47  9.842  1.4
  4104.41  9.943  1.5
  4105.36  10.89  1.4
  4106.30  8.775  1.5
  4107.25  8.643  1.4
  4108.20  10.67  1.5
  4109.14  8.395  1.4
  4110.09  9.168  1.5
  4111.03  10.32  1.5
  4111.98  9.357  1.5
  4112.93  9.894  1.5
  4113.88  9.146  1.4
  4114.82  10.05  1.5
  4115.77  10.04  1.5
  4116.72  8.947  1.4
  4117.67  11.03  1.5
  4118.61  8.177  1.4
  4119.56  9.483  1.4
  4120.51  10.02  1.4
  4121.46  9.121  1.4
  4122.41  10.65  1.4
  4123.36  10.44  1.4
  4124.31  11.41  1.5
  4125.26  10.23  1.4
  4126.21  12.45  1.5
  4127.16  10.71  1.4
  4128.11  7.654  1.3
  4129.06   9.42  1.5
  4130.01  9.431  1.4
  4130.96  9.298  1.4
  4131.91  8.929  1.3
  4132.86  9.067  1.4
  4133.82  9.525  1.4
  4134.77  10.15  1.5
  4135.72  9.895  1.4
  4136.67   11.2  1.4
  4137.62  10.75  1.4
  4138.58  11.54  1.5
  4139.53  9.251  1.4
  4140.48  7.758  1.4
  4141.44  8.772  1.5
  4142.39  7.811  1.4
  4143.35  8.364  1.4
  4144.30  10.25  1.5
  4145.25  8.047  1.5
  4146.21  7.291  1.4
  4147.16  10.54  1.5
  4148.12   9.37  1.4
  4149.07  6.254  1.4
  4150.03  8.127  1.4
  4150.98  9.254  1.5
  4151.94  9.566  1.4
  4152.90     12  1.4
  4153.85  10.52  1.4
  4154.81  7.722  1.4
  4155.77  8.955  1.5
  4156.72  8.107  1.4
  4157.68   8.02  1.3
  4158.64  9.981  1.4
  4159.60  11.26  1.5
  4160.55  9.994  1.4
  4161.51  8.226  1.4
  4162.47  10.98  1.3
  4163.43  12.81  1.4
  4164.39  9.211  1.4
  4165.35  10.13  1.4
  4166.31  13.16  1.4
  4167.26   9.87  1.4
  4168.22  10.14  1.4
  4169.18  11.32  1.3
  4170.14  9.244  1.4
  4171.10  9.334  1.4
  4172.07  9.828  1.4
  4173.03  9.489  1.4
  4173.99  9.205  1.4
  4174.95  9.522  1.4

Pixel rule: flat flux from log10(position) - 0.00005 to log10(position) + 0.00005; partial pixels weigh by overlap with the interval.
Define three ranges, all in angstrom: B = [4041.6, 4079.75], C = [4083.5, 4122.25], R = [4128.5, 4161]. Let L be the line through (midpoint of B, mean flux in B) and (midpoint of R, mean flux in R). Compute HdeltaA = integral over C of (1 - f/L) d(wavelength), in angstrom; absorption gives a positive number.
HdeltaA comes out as -1.8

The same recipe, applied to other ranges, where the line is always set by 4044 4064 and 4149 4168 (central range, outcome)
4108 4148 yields 0.2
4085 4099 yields -1.6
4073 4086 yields -2.5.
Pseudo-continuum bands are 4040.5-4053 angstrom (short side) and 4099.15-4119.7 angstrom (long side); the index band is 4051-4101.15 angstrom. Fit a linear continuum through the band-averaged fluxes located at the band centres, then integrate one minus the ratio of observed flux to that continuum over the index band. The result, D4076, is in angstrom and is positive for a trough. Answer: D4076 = -3.9 angstrom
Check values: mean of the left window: 9.64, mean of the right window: 9.48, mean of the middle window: 10.3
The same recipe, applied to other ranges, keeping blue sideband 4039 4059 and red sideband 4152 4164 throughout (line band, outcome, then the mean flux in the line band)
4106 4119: 0.4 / 9.49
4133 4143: 0.2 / 9.62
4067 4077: -0.8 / 10.5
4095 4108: 0.0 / 9.75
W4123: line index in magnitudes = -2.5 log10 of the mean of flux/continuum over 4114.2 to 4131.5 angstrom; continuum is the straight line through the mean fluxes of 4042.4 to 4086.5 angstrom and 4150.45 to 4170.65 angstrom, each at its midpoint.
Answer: 0.02 mag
